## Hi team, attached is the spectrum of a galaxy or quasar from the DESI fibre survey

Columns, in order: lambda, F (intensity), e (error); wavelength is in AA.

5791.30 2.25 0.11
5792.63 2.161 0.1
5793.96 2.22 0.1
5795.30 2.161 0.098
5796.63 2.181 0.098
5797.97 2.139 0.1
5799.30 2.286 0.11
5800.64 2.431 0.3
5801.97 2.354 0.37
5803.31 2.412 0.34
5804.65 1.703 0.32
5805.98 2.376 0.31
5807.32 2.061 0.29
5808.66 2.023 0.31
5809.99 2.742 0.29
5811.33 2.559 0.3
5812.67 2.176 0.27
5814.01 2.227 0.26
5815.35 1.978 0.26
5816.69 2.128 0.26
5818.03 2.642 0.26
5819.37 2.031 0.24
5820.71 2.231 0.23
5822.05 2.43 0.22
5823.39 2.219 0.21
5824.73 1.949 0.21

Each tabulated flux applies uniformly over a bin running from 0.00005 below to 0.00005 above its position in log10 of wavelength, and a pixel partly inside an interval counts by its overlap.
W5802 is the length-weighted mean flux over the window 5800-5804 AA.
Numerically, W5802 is 2.39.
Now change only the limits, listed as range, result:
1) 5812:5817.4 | 2.13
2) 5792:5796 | 2.18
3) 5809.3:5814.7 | 2.42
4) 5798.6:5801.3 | 2.36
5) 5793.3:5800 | 2.2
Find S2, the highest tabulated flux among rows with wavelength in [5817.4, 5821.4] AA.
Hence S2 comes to 2.642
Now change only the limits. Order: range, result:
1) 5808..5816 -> 2.742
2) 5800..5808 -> 2.431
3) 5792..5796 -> 2.22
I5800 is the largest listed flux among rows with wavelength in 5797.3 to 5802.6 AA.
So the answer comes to 2.431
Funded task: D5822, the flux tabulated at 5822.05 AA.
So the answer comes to 2.43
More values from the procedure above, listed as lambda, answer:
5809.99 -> 2.742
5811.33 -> 2.559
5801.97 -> 2.354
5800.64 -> 2.431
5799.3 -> 2.286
